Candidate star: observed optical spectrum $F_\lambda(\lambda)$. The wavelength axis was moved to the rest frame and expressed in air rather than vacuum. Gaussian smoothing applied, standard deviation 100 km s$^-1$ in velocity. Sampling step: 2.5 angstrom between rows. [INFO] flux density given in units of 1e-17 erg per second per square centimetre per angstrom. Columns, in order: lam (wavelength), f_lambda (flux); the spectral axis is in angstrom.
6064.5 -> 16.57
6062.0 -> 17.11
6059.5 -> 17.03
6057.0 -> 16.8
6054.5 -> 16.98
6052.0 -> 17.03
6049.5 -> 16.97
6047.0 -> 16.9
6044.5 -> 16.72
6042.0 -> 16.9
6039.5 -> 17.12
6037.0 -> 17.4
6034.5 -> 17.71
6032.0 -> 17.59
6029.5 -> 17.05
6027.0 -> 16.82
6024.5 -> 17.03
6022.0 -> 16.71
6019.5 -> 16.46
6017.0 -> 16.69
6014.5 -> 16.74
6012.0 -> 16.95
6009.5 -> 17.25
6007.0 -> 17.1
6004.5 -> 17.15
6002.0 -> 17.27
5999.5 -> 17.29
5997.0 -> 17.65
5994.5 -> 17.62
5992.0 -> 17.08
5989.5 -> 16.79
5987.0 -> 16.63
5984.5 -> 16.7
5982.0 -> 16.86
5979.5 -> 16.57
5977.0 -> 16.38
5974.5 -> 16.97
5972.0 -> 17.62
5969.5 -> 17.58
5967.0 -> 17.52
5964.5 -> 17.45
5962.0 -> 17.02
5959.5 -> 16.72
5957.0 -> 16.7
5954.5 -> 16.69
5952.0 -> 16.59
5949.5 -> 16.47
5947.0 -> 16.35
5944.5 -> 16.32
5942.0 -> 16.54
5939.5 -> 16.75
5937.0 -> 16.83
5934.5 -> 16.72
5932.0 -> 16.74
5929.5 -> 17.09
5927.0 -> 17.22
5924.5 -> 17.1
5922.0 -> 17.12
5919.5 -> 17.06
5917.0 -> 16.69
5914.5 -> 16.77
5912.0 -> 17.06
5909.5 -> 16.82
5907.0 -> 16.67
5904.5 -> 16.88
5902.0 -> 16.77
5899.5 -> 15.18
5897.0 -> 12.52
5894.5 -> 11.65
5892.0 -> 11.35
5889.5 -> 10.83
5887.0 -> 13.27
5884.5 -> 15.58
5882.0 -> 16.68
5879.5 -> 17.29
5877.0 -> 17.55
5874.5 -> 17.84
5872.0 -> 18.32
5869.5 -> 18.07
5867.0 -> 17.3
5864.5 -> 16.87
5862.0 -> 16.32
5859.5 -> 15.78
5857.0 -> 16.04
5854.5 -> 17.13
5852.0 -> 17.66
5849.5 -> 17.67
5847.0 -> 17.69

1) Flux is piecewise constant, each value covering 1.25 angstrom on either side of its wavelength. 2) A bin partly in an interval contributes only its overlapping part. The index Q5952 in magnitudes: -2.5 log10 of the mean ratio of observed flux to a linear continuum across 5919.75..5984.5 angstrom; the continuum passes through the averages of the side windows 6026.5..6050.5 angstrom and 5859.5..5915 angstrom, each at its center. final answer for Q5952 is -0.03 mag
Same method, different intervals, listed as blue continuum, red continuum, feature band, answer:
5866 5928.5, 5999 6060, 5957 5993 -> -0.03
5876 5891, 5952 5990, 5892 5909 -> 0.05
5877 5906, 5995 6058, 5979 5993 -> -0.03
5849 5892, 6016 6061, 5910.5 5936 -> -0.03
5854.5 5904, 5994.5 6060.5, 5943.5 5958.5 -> -0.01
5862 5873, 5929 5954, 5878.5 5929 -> 0.10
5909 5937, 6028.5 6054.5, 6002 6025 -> 0.01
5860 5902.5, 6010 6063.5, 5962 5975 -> -0.07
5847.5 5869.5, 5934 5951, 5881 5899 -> 0.27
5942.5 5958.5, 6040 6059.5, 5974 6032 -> -0.01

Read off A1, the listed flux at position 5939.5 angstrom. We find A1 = 16.75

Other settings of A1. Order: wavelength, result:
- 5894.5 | 11.65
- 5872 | 18.32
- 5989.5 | 16.79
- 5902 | 16.77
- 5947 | 16.35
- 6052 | 17.03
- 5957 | 16.7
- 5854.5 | 17.13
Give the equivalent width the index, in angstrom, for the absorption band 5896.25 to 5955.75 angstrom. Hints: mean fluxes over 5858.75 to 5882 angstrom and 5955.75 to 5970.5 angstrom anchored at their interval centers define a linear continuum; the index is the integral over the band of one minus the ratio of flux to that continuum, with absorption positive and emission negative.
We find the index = 2.16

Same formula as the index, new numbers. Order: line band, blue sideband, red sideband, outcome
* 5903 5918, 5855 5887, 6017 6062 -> 0.0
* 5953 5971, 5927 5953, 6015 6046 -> -0.4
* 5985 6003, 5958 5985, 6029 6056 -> -0.1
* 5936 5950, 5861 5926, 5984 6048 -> -0.1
